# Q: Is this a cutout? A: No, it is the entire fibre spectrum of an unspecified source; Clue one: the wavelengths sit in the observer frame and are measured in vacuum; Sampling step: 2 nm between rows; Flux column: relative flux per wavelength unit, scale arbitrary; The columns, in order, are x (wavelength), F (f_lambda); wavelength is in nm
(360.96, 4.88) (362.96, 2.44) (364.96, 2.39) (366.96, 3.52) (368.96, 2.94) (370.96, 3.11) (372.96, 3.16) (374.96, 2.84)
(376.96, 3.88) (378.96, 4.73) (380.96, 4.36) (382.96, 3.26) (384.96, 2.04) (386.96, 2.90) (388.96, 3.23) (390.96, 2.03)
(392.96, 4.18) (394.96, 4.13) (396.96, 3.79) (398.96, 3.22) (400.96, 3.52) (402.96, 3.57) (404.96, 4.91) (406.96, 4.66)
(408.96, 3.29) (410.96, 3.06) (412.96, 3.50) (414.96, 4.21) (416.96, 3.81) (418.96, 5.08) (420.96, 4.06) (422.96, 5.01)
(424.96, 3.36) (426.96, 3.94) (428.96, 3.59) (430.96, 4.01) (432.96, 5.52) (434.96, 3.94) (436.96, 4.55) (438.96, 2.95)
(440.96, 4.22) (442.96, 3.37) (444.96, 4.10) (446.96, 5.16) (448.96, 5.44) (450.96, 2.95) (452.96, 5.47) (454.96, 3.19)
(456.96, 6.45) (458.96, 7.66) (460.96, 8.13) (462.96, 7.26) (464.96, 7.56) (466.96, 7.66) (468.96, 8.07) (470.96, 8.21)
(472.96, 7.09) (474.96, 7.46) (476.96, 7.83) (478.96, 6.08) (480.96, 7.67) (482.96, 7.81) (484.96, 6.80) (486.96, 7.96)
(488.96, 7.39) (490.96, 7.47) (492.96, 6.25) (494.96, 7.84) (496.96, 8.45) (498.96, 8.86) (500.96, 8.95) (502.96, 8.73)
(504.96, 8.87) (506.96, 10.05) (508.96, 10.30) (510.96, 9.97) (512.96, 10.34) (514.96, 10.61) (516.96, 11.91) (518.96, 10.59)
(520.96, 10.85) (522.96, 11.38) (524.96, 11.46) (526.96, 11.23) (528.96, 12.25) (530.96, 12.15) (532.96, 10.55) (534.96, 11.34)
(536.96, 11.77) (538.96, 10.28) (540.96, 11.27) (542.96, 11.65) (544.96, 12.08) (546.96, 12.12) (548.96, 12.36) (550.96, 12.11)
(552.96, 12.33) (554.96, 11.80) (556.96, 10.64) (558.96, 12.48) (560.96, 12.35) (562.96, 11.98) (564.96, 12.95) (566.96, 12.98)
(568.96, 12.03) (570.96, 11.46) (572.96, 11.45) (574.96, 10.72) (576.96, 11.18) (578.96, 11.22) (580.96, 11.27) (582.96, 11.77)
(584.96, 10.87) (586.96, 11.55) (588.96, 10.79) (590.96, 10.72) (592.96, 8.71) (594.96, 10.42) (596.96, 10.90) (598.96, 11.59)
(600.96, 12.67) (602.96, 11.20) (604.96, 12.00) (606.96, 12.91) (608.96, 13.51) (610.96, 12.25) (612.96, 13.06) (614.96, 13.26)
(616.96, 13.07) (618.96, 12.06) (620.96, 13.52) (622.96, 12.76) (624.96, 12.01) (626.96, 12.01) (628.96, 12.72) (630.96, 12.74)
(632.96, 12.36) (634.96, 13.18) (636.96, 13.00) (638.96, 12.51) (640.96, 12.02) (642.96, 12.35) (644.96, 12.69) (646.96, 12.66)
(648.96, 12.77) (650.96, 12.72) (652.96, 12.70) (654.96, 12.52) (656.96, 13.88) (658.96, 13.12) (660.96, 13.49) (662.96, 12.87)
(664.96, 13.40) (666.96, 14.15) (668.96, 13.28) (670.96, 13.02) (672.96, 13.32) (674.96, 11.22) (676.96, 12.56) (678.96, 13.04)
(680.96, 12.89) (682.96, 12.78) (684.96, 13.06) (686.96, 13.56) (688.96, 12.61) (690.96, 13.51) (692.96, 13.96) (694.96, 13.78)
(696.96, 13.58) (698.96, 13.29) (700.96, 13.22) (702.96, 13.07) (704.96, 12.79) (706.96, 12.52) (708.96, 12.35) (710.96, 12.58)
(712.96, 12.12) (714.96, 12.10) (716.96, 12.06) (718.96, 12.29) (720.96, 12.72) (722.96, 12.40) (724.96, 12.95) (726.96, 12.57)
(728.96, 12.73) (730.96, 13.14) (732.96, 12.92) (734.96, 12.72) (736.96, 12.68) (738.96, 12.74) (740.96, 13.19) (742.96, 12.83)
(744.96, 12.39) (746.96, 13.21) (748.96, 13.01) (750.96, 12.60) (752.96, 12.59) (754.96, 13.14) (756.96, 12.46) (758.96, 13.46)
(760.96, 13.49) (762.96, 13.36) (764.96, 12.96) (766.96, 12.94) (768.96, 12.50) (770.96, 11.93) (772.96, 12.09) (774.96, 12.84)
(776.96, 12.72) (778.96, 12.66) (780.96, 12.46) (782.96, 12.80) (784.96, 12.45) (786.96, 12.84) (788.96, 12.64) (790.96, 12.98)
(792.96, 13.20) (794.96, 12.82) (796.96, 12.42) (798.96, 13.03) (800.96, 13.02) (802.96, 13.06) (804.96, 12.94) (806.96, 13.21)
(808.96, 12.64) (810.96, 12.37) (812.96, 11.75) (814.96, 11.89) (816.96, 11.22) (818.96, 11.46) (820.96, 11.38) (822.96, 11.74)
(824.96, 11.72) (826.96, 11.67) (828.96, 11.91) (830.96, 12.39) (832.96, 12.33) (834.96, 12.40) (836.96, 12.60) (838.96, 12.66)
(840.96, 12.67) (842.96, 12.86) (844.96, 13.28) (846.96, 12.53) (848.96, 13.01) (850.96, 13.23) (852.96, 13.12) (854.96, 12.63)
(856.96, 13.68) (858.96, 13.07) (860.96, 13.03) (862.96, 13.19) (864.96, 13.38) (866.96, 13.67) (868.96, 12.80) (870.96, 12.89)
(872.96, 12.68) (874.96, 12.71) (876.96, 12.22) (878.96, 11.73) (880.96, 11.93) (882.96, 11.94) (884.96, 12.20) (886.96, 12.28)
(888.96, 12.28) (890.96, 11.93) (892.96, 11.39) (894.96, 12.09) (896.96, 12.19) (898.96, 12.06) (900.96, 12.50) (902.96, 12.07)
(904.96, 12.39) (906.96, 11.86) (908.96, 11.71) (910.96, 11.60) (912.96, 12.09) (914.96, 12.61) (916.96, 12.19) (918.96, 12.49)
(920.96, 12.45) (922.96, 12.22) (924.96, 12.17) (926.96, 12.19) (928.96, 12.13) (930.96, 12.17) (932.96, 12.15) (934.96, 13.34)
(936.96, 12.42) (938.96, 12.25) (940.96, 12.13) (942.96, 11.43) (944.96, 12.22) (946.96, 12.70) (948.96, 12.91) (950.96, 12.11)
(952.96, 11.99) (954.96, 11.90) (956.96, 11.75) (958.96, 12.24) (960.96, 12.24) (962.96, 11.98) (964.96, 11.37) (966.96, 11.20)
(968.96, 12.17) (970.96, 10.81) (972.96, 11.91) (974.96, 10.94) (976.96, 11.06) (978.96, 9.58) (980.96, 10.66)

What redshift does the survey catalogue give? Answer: 0.146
